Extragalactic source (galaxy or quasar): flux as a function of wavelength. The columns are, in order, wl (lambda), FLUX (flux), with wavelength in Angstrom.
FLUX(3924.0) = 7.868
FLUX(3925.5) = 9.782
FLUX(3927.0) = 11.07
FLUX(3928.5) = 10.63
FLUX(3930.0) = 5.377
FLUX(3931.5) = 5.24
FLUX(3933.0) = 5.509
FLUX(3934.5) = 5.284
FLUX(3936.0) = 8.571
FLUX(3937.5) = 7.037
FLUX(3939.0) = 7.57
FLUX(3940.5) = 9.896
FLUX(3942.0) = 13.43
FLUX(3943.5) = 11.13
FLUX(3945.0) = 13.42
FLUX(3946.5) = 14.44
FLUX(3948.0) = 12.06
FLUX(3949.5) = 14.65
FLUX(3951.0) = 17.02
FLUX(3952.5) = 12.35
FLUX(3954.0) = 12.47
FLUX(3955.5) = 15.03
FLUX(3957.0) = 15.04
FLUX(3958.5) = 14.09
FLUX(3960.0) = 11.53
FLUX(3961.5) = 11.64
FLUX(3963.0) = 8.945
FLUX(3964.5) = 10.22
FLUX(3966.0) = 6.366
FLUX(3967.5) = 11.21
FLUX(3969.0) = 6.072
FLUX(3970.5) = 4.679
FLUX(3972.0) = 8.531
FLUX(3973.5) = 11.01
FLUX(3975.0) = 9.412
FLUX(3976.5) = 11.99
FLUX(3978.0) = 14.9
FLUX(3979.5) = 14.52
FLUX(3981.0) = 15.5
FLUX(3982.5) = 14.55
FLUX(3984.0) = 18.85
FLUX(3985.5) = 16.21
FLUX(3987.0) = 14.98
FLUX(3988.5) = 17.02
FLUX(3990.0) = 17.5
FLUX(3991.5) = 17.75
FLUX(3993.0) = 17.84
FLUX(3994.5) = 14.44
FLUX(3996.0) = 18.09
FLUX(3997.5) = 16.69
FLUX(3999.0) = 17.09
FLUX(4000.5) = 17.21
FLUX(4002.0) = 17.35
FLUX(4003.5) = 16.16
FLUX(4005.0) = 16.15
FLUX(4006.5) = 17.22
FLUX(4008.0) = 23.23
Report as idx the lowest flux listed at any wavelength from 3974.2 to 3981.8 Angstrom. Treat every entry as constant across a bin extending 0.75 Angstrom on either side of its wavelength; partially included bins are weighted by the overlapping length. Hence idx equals 9.412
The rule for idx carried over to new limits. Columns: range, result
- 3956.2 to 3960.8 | 11.53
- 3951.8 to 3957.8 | 12.35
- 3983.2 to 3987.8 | 14.98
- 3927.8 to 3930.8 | 5.377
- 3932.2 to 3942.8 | 5.284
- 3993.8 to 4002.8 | 14.44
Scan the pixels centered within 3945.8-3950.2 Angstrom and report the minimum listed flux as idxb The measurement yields 12.06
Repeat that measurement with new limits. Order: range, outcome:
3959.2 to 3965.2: 8.945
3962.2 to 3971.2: 4.679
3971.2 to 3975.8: 8.531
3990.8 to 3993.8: 17.75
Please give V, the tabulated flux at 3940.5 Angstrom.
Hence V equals 9.896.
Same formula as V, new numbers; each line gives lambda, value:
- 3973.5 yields 11.01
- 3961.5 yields 11.64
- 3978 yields 14.9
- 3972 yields 8.531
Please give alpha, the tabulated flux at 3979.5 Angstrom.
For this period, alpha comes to 14.52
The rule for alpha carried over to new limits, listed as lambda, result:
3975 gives 9.412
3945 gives 13.42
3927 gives 11.07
